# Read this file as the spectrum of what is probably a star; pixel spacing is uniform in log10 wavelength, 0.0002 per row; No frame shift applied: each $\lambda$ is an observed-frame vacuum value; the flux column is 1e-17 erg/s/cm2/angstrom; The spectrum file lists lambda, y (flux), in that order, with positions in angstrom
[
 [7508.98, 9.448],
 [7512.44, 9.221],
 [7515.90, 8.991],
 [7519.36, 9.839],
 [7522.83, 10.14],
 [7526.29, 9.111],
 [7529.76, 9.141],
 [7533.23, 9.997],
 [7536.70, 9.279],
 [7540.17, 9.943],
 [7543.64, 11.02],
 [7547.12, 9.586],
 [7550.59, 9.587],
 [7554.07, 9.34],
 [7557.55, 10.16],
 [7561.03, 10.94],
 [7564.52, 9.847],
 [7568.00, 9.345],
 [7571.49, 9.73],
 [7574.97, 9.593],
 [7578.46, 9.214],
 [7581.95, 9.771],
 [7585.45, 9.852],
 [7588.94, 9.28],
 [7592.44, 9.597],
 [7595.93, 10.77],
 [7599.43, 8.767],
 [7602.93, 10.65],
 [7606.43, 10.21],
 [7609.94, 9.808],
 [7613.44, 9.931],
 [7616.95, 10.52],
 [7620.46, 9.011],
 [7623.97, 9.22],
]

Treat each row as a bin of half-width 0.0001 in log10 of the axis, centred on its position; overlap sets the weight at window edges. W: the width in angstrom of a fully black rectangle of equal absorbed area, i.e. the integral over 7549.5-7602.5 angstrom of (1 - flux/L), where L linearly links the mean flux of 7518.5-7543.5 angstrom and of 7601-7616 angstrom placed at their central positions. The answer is 1.19 angstrom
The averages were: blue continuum 9.72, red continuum 10.2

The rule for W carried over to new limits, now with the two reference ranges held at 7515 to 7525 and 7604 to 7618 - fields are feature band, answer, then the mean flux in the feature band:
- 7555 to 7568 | -0.31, 10.1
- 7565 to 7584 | 0.75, 9.56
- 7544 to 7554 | 0.08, 9.74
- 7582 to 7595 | 0.44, 9.68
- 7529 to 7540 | 0.21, 9.57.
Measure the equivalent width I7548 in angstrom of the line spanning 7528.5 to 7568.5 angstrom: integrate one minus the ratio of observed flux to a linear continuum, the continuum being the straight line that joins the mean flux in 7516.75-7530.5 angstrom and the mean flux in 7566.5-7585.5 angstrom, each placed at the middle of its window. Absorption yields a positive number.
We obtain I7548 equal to -1.3 angstrom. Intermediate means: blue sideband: 9.55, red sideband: 9.56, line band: 9.87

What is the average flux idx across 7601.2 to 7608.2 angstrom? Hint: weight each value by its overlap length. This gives 10.4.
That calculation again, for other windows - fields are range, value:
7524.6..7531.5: 9.12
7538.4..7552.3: 10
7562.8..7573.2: 9.64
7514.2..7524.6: 9.66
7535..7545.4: 10.1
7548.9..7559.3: 9.7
